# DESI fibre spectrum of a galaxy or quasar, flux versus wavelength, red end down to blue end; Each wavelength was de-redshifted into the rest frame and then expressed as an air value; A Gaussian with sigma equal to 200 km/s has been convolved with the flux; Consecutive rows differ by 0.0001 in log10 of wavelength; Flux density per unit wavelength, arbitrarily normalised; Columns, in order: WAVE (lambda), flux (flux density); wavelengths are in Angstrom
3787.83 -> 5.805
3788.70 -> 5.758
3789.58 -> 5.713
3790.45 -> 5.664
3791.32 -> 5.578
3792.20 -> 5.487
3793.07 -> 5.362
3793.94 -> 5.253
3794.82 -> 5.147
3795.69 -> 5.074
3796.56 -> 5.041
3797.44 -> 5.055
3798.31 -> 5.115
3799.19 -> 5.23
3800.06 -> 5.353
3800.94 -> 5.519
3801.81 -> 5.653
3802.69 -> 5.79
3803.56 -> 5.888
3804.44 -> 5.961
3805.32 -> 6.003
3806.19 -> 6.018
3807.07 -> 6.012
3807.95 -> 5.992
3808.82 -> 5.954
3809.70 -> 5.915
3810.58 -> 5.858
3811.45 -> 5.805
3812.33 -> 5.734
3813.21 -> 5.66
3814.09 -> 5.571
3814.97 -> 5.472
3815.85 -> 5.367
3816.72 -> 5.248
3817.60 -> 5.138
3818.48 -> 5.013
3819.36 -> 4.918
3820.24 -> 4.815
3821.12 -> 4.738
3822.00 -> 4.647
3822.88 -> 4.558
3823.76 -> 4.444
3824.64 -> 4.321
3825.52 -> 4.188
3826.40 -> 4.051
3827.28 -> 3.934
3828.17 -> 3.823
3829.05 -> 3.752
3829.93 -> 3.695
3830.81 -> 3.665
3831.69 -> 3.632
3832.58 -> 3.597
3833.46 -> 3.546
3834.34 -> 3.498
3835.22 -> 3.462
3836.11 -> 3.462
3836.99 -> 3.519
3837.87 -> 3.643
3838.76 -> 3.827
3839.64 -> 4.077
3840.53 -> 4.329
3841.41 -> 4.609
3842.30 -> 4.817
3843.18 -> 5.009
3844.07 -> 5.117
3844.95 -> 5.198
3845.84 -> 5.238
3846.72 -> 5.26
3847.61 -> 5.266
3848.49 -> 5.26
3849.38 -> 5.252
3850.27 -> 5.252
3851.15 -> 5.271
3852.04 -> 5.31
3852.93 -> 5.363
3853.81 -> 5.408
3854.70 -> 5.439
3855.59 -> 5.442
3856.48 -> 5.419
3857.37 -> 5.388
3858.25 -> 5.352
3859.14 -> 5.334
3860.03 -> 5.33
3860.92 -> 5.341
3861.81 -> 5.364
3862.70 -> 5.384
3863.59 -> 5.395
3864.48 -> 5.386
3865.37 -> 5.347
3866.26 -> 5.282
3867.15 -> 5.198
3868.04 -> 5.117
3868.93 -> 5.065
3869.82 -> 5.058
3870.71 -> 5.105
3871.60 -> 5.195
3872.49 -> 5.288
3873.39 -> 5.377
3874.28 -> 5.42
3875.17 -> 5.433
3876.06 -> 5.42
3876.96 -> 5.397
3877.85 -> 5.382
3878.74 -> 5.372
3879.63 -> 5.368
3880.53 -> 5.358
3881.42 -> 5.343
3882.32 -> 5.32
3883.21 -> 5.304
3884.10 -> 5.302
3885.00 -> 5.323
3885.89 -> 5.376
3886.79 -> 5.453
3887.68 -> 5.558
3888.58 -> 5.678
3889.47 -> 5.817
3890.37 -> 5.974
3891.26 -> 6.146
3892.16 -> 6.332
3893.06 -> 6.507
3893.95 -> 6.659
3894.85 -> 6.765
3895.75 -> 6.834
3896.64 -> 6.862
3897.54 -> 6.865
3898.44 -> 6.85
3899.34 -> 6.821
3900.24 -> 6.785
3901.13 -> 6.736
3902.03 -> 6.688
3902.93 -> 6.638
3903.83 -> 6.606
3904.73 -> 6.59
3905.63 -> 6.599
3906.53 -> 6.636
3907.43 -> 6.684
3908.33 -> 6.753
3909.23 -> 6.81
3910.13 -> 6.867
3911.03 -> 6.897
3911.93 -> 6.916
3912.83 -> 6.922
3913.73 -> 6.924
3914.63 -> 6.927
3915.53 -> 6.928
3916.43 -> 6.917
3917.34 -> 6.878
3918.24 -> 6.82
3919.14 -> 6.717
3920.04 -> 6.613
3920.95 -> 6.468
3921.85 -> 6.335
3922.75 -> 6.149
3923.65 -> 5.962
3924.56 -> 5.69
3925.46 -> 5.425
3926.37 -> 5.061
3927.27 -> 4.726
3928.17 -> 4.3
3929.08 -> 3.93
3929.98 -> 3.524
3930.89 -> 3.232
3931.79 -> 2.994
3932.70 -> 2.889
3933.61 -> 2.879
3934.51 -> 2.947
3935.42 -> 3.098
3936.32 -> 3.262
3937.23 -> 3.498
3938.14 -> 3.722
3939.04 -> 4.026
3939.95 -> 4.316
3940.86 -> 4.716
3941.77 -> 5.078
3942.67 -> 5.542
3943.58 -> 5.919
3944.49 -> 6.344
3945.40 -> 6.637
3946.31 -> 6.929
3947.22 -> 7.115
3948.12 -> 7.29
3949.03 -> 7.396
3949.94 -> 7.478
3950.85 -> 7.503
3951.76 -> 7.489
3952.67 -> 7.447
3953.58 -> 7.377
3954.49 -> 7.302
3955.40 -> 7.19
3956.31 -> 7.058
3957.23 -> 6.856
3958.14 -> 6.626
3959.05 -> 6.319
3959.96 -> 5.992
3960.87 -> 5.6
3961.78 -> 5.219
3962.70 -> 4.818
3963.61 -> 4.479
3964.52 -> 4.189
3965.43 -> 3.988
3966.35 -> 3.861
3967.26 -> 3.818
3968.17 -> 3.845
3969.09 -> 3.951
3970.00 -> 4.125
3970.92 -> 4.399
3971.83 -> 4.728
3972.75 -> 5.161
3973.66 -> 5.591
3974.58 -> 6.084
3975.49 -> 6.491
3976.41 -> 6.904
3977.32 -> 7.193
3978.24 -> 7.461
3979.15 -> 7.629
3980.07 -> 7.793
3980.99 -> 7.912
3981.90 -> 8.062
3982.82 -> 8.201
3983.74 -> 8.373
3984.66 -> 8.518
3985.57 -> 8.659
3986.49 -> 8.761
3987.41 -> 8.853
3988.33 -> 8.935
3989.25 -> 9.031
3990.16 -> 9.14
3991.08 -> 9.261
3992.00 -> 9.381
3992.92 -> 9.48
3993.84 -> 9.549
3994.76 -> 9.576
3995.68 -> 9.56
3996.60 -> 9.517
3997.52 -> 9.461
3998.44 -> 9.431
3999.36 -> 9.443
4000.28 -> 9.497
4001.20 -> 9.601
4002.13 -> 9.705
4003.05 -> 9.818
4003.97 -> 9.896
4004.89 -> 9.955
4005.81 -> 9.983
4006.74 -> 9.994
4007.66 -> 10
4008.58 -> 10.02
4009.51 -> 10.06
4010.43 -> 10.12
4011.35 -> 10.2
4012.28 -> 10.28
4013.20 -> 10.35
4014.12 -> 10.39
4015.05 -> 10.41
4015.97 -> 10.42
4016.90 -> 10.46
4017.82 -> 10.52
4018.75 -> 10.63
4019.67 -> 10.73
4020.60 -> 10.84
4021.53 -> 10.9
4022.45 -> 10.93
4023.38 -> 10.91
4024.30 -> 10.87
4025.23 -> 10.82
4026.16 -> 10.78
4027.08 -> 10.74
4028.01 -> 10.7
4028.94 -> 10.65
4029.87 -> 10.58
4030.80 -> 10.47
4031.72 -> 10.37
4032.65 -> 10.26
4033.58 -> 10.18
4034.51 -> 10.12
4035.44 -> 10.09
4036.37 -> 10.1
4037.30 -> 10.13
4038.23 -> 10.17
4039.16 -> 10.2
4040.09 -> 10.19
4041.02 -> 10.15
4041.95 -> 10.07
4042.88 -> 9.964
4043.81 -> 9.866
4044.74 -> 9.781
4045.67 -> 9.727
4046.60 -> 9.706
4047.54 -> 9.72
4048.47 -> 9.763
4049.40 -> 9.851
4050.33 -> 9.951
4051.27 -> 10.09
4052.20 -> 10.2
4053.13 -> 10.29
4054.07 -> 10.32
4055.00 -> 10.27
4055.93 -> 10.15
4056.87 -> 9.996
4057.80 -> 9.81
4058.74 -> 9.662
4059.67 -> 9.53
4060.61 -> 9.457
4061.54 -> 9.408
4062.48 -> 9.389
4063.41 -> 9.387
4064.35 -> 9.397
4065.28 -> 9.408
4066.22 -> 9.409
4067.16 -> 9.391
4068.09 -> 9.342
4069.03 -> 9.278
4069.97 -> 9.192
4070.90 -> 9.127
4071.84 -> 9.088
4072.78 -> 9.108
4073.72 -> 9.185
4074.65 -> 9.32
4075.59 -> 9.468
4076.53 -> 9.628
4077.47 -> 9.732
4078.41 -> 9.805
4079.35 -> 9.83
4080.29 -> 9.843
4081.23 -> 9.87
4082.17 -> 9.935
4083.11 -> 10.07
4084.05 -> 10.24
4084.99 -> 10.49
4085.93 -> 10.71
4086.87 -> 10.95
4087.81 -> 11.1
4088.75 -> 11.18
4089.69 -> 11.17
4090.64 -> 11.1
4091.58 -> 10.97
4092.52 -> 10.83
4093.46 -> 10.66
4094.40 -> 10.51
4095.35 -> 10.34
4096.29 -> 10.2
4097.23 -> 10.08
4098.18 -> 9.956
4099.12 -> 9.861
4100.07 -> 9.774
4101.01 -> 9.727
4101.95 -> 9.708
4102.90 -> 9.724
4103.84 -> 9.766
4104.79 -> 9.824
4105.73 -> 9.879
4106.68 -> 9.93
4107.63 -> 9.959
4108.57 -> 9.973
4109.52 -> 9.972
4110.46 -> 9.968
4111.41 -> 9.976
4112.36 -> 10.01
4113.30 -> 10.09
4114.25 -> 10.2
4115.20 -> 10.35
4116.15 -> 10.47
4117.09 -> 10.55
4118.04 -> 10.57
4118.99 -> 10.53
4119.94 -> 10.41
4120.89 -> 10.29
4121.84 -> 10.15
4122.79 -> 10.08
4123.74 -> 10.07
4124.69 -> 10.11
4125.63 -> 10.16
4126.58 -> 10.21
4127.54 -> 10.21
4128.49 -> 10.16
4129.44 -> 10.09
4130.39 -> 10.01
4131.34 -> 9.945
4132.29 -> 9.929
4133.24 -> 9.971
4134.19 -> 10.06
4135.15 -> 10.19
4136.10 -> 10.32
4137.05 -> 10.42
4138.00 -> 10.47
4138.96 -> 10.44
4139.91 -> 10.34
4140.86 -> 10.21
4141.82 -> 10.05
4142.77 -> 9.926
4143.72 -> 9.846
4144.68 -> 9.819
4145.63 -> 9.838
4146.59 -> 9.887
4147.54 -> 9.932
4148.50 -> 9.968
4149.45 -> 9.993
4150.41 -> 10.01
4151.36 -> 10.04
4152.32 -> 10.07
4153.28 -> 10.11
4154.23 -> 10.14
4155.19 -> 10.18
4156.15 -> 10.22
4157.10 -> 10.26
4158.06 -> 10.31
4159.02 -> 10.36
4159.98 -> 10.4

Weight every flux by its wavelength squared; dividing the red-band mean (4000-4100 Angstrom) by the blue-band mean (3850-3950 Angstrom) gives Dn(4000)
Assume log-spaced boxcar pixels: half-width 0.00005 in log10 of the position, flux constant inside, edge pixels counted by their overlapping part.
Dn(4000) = 1.92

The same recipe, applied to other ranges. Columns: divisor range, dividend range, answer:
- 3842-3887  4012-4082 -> 2.07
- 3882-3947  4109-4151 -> 1.97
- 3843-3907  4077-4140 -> 2.02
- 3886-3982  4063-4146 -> 1.86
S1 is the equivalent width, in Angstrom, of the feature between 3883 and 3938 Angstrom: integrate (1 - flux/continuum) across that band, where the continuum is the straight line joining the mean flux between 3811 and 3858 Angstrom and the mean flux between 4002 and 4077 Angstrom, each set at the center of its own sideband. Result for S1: 6.6 Angstrom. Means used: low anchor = 4.69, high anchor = 10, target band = 5.8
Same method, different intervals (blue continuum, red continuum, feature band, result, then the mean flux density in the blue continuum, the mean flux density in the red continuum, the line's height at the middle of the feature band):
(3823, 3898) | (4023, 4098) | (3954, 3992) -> 6.4 Angstrom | 5.09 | 10.1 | 7.88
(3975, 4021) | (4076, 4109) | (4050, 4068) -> 0.3 Angstrom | 9.33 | 10.2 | 9.9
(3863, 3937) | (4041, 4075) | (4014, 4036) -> -4.3 Angstrom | 5.7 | 9.67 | 8.84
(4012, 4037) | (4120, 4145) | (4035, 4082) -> 3.1 Angstrom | 10.5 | 10.1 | 10.4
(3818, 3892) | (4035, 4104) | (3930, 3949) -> 6.3 Angstrom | 4.94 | 9.95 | 6.91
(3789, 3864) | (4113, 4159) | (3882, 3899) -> 0.1 Angstrom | 5.01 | 10.2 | 6.07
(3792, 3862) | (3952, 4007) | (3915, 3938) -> 5.7 Angstrom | 4.97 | 7.45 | 6.59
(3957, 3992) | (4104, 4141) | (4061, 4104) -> -3.5 Angstrom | 6.54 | 10.2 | 9.18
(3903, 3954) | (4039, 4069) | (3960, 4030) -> -4.3 Angstrom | 5.78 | 9.8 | 7.91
